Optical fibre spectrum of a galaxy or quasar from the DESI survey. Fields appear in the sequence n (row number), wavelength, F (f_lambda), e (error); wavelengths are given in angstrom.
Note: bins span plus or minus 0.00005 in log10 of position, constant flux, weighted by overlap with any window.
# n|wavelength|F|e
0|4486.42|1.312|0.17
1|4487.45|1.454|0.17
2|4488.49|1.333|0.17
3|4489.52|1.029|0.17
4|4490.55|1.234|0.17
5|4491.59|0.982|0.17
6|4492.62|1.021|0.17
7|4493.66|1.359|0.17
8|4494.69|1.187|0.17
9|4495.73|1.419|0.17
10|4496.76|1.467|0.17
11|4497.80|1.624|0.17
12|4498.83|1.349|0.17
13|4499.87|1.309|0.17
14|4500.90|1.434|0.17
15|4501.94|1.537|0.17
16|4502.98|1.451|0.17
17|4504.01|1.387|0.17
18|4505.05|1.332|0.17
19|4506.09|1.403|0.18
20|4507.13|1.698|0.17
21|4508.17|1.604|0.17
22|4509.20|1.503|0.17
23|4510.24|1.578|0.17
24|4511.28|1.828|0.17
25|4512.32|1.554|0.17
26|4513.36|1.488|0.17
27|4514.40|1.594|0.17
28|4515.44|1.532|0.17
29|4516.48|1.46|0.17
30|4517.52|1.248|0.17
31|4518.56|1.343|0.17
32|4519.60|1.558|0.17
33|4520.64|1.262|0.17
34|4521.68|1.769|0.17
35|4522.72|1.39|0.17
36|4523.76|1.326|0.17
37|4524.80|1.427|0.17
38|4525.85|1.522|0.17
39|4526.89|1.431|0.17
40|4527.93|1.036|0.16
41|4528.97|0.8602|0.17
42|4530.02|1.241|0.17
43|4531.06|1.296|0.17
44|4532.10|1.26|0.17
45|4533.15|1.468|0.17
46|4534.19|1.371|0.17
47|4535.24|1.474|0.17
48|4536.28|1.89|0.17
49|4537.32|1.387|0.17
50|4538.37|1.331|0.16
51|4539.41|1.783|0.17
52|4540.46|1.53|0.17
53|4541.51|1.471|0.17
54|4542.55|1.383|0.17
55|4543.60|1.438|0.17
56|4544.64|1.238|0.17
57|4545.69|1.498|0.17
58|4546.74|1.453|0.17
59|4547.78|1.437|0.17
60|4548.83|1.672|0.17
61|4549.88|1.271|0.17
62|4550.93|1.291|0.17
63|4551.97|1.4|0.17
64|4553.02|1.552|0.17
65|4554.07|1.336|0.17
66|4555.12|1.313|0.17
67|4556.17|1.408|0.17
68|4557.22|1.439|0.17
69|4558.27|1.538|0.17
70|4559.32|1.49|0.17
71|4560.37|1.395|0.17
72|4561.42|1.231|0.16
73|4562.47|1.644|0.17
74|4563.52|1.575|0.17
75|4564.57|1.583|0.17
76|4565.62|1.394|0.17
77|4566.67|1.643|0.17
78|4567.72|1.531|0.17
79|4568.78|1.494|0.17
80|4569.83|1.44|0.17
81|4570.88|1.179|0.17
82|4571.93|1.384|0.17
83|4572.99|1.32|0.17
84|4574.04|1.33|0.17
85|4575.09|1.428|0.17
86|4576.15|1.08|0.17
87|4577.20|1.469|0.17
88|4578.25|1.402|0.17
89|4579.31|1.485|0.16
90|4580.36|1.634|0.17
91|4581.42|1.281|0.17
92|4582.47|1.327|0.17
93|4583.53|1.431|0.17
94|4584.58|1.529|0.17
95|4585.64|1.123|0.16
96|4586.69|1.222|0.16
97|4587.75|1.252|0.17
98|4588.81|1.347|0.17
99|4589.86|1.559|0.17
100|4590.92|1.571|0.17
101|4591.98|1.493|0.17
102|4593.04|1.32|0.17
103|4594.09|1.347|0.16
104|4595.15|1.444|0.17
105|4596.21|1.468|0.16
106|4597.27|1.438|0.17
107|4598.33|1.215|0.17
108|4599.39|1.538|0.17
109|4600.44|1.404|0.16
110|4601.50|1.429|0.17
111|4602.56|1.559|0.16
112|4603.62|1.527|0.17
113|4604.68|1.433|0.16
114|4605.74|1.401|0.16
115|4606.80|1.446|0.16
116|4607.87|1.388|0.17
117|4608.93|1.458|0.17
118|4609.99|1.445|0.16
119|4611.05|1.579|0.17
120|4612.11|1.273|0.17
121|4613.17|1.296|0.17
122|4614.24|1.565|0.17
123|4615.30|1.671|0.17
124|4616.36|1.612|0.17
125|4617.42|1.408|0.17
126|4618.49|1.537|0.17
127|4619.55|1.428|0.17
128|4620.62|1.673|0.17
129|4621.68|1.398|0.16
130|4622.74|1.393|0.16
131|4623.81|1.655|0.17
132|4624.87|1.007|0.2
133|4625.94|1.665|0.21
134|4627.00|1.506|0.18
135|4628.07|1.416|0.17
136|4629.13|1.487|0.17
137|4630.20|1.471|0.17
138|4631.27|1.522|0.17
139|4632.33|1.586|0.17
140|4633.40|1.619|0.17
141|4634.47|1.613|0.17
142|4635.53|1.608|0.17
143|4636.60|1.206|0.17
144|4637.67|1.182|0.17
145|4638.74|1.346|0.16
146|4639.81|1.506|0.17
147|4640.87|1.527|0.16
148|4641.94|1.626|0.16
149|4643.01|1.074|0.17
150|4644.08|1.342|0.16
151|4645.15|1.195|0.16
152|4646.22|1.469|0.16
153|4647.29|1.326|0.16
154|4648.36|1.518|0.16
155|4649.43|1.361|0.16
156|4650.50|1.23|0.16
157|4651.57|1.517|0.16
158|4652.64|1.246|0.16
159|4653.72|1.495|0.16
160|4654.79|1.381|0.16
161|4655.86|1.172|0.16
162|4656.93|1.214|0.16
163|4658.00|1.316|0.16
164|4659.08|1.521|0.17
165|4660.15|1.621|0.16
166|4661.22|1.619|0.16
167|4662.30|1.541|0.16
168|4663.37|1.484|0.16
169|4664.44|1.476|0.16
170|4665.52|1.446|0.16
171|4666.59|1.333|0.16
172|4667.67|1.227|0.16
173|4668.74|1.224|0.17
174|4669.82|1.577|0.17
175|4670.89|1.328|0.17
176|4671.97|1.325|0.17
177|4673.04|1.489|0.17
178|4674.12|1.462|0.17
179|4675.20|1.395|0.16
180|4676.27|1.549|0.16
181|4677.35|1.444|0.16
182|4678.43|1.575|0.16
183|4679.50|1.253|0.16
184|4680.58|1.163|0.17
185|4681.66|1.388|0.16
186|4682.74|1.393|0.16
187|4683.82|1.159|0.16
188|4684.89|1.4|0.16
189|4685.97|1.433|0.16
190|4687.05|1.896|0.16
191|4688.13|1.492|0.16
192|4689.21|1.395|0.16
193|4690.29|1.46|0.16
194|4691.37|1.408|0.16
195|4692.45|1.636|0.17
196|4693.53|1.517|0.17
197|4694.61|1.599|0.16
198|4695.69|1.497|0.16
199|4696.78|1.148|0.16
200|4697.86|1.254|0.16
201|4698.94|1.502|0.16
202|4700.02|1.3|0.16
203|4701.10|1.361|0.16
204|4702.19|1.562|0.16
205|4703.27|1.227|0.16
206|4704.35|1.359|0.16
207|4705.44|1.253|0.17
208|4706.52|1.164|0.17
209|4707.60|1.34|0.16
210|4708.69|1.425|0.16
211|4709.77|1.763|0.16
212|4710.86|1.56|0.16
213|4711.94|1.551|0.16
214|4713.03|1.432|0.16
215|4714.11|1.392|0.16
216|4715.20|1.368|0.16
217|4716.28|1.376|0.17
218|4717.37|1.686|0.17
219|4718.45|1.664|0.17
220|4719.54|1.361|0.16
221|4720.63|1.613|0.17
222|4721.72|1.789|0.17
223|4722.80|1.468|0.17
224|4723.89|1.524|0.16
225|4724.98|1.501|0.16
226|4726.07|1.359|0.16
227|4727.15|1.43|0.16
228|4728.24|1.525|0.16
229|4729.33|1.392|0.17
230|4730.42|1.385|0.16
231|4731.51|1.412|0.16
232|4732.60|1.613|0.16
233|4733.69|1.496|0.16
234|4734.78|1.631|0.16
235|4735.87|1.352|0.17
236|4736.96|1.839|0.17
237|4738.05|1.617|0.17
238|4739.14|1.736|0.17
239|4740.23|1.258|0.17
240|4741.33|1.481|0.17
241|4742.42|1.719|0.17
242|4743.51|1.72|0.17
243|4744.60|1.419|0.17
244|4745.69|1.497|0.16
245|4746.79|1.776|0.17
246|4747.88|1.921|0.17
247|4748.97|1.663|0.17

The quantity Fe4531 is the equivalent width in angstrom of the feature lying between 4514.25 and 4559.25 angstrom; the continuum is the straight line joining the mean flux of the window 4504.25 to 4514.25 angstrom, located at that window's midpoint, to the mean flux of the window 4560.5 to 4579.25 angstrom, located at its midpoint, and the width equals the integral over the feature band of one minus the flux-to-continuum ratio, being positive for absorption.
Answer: 2.2 angstrom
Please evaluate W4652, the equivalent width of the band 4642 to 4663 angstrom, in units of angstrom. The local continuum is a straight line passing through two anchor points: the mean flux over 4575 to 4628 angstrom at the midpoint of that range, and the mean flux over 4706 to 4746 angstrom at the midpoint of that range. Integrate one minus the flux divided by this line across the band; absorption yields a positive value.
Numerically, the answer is 1.15 angstrom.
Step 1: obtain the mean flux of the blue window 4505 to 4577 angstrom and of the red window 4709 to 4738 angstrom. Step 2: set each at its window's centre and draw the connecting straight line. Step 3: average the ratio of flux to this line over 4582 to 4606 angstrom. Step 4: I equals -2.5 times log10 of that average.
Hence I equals 0.04 mag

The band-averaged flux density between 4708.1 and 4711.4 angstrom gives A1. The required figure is 1.58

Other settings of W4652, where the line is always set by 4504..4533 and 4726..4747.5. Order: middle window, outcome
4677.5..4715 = 2.47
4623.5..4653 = 1.33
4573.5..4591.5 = 0.98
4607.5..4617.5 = 0.01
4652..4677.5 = 1.54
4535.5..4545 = -0.40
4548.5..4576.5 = 0.55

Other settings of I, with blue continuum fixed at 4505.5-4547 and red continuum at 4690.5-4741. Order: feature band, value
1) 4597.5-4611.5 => 0.01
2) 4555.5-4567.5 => -0.02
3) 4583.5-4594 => 0.06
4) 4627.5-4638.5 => 0.00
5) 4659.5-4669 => 0.01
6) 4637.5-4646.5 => 0.07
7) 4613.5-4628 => -0.03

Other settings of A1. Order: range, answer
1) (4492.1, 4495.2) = 1.19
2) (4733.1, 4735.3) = 1.56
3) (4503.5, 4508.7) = 1.48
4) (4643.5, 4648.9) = 1.37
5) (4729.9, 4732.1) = 1.4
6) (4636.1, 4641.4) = 1.35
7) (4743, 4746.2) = 1.55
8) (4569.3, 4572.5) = 1.33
